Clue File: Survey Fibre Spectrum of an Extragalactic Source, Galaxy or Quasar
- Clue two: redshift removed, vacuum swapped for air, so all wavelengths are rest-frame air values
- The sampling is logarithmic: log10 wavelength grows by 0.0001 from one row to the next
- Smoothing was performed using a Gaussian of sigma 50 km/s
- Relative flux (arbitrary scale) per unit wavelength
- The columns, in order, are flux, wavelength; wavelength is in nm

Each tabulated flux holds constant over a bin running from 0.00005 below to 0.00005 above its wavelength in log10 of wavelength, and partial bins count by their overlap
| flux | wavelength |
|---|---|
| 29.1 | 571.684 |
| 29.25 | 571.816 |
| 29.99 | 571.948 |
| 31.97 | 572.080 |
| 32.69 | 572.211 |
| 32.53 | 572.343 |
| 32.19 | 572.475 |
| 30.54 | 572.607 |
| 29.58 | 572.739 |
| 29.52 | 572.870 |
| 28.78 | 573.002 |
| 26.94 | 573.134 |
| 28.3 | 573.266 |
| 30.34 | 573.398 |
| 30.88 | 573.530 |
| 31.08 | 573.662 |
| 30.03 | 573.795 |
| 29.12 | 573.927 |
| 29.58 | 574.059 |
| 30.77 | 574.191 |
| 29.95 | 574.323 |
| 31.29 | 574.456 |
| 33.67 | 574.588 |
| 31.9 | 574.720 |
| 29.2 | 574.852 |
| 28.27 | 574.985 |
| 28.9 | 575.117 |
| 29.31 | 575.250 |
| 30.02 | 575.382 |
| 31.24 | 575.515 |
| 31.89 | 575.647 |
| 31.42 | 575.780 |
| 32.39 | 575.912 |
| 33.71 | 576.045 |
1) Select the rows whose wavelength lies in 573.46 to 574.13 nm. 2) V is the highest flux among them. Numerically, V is 31.08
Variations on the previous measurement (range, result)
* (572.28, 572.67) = 32.53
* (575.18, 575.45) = 30.02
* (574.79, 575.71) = 31.89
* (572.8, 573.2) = 29.52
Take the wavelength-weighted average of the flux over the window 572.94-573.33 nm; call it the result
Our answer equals 28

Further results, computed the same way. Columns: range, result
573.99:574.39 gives 30.1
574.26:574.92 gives 31.2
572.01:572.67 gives 32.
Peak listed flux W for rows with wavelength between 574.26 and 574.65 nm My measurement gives 33.67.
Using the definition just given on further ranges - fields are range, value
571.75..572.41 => 32.69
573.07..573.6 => 30.88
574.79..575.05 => 29.2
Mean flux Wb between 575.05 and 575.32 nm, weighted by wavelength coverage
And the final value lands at 29.2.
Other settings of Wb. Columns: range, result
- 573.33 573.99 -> 30.3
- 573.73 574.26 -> 29.9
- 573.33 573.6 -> 30.6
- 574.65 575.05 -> 29.8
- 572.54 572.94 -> 29.9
